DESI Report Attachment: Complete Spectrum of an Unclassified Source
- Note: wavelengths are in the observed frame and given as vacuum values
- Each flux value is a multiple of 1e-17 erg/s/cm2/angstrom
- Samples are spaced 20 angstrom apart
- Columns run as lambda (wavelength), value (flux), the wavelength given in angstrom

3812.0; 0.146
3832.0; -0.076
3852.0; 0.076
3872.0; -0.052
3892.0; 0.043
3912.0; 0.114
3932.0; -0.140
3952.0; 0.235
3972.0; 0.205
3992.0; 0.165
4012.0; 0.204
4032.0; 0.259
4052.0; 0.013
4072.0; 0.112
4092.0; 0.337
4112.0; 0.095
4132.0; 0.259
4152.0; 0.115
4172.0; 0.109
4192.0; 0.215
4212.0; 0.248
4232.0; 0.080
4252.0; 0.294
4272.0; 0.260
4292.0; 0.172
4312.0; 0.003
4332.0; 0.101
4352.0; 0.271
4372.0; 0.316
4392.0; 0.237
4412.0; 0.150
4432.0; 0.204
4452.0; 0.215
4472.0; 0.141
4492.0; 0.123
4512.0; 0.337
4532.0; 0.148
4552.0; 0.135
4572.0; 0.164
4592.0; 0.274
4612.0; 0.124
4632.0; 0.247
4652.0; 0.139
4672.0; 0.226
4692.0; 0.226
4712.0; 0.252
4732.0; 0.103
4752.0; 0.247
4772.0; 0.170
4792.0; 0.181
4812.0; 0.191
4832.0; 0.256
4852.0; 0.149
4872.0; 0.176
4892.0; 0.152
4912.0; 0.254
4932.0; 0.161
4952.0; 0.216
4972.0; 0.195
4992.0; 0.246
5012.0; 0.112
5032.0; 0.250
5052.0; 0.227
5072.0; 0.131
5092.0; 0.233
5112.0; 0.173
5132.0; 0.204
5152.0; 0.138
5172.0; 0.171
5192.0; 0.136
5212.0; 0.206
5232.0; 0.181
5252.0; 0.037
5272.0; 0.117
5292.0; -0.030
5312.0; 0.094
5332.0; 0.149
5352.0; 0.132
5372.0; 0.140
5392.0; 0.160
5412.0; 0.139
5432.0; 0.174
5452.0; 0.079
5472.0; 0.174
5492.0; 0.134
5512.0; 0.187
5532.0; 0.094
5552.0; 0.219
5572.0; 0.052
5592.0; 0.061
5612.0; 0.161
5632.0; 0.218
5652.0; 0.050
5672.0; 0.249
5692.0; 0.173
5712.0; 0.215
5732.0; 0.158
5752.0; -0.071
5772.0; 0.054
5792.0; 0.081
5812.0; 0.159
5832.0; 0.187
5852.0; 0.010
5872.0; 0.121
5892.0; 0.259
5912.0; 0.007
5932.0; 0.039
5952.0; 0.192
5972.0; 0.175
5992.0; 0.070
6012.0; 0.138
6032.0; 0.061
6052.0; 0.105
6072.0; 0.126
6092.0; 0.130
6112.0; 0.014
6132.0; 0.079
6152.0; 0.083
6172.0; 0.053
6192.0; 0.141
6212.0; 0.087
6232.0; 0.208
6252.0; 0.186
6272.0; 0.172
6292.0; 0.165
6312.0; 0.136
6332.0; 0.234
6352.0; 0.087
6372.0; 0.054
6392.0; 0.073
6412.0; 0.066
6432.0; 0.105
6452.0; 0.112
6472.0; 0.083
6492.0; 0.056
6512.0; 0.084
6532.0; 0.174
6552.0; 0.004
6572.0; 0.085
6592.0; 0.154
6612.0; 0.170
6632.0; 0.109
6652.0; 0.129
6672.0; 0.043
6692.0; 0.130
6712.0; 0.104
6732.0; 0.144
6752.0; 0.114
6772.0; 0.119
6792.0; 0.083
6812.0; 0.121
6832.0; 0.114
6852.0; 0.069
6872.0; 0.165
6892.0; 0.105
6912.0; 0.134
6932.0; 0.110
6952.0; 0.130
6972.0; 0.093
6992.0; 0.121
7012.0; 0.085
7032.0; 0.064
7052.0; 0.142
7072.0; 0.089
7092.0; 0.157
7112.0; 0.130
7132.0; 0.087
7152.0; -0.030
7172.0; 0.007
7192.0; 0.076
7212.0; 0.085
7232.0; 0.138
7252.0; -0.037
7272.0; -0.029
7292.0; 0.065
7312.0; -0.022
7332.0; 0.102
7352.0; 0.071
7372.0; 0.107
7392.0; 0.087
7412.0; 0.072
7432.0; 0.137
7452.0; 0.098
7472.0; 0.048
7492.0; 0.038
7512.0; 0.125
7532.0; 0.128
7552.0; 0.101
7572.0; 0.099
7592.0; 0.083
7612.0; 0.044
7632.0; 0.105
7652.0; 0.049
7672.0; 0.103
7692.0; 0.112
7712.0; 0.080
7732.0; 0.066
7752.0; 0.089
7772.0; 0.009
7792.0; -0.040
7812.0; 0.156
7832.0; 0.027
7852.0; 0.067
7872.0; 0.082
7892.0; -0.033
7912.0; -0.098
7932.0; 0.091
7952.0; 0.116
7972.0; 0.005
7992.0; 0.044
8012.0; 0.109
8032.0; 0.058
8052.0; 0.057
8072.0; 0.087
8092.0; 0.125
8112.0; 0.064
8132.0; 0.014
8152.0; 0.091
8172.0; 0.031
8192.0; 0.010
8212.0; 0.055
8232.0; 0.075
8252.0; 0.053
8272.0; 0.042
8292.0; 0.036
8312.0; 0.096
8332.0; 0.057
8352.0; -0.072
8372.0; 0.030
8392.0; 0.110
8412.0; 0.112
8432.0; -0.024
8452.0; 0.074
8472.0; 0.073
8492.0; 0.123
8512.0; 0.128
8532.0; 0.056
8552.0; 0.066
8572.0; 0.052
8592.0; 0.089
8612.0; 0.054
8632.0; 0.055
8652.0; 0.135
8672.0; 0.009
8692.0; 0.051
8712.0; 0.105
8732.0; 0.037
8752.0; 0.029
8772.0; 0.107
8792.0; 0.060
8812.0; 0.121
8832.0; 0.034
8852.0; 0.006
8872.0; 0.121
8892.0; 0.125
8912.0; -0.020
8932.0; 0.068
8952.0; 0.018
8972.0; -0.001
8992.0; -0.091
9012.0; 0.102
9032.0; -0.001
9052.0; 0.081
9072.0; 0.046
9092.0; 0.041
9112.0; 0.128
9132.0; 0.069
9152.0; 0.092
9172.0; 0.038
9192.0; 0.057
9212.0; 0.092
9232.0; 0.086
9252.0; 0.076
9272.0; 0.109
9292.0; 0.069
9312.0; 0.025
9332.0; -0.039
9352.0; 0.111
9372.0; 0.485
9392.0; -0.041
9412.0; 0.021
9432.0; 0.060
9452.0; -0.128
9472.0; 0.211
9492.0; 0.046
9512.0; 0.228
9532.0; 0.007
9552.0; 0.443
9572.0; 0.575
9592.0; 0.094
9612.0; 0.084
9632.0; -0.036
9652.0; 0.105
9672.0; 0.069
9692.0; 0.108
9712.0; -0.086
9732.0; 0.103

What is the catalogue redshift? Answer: 1.565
